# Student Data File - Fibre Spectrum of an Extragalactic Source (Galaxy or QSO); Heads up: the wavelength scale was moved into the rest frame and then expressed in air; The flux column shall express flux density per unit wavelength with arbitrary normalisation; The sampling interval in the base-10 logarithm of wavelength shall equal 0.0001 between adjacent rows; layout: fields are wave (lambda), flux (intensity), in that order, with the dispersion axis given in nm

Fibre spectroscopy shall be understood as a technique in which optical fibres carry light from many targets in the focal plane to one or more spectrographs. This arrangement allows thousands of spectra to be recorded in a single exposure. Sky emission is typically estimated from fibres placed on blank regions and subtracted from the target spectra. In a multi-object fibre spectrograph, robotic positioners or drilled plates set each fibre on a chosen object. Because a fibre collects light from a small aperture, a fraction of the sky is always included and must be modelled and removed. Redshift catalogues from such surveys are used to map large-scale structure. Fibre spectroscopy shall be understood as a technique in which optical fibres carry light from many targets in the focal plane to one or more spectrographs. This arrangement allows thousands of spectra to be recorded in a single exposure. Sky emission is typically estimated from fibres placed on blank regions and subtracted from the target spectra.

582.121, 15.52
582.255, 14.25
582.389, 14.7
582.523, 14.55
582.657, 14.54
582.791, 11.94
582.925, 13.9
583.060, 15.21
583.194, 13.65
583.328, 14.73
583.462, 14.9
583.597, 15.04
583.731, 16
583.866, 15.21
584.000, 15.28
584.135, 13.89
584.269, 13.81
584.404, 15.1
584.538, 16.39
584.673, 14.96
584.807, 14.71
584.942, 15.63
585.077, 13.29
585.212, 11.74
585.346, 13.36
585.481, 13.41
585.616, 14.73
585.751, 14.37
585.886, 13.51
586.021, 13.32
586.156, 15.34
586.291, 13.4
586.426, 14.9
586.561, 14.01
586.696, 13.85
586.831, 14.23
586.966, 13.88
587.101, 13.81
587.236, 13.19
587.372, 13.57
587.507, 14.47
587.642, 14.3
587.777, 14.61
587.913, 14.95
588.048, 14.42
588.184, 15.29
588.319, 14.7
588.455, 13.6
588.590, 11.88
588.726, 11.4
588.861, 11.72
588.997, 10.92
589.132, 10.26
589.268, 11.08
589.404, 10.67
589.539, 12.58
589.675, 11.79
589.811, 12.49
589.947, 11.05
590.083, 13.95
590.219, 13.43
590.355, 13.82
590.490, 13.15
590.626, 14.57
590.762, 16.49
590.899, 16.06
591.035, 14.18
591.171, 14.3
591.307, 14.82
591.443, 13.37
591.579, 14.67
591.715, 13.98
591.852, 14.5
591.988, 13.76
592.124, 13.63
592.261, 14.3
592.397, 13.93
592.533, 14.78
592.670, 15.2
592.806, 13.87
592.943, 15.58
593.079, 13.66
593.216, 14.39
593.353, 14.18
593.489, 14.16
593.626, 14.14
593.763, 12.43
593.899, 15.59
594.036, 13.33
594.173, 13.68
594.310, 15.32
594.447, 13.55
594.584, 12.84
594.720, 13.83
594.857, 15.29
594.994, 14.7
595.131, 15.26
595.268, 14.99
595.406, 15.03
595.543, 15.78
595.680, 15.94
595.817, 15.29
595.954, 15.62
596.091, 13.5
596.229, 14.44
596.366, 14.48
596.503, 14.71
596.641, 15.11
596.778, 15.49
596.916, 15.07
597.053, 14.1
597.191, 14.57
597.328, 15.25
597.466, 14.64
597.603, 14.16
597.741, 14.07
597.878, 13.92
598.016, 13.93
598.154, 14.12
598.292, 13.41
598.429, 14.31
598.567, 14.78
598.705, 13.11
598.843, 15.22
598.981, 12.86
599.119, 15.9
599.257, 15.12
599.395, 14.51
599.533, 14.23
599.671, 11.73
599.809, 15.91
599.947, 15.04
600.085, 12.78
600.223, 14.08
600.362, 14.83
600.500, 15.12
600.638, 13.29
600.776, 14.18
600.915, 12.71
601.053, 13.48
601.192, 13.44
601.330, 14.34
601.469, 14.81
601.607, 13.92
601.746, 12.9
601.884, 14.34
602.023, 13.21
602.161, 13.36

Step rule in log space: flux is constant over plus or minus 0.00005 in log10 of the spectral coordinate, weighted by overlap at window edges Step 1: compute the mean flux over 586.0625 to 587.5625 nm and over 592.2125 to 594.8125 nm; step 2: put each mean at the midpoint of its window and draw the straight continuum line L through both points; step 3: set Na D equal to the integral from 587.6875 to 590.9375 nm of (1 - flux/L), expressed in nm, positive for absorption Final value 0.23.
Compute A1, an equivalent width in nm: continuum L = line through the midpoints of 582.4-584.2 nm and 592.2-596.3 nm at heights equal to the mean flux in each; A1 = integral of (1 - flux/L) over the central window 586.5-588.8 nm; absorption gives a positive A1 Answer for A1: 0.10 nm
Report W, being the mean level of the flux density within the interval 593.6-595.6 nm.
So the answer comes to 14.4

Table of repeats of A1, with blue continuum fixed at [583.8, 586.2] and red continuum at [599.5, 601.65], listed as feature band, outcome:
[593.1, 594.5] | 0.01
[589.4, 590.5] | 0.12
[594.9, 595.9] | -0.08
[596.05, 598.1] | -0.06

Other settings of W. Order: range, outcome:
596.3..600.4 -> 14.4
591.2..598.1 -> 14.5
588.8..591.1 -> 12.8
